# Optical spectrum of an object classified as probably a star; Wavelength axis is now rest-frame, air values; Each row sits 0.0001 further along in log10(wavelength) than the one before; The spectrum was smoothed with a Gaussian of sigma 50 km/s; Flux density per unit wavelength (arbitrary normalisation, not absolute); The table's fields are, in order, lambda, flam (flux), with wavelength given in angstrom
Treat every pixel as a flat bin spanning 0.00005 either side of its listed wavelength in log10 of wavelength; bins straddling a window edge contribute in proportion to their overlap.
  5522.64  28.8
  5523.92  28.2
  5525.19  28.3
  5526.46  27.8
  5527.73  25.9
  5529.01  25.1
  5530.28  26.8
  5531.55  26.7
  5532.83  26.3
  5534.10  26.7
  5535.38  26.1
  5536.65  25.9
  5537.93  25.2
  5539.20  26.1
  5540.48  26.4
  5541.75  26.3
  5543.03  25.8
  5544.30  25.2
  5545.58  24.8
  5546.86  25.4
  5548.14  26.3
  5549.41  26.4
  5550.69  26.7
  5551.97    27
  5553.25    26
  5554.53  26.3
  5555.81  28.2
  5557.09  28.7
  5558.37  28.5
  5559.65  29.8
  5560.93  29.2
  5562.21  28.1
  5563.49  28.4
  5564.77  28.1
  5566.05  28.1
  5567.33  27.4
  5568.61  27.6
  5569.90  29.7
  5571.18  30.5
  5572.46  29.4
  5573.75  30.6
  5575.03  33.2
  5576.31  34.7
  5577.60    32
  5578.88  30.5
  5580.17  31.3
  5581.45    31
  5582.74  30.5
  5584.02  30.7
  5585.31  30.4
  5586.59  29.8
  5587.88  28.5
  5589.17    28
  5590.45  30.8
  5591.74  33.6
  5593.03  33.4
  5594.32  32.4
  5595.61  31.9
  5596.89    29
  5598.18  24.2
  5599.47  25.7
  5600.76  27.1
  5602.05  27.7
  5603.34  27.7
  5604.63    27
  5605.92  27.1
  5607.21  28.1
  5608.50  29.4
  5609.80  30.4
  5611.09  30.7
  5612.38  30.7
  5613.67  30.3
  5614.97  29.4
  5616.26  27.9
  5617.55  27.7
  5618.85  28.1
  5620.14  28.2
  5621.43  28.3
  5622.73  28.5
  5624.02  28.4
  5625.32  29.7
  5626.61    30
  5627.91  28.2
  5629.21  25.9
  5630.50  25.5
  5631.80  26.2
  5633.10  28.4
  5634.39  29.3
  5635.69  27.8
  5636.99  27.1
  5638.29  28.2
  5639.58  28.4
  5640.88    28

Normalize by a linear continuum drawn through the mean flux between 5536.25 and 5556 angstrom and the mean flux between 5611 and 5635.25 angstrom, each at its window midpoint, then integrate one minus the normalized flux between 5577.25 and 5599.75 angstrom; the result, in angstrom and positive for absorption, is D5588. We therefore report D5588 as -2.4 angstrom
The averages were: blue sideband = 26.1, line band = 30.3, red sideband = 28.4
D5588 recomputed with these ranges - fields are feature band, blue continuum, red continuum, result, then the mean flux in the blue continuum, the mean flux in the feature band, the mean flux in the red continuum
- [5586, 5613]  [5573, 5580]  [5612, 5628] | 1.05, 32.1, 29.2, 28.9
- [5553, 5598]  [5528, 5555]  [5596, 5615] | -4.30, 26.1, 29.9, 28.3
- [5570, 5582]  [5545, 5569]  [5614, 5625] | -1.59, 27.4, 31.4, 28.4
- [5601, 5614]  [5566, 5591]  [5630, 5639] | 0.02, 30.3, 28.8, 27.5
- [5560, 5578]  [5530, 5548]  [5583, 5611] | -1.36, 26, 29.8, 29.2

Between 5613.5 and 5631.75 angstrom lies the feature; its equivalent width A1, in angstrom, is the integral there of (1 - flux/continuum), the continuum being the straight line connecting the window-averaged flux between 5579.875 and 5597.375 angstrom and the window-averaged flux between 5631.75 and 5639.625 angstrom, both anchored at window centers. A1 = 0.4 angstrom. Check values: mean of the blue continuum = 30.8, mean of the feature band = 28.2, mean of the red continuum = 28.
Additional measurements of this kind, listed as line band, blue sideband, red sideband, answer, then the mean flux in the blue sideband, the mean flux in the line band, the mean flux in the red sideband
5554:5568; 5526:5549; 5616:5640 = -0.9 angstrom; 26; 28.3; 28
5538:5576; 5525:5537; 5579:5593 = 0.9 angstrom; 26.5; 27.8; 30.6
